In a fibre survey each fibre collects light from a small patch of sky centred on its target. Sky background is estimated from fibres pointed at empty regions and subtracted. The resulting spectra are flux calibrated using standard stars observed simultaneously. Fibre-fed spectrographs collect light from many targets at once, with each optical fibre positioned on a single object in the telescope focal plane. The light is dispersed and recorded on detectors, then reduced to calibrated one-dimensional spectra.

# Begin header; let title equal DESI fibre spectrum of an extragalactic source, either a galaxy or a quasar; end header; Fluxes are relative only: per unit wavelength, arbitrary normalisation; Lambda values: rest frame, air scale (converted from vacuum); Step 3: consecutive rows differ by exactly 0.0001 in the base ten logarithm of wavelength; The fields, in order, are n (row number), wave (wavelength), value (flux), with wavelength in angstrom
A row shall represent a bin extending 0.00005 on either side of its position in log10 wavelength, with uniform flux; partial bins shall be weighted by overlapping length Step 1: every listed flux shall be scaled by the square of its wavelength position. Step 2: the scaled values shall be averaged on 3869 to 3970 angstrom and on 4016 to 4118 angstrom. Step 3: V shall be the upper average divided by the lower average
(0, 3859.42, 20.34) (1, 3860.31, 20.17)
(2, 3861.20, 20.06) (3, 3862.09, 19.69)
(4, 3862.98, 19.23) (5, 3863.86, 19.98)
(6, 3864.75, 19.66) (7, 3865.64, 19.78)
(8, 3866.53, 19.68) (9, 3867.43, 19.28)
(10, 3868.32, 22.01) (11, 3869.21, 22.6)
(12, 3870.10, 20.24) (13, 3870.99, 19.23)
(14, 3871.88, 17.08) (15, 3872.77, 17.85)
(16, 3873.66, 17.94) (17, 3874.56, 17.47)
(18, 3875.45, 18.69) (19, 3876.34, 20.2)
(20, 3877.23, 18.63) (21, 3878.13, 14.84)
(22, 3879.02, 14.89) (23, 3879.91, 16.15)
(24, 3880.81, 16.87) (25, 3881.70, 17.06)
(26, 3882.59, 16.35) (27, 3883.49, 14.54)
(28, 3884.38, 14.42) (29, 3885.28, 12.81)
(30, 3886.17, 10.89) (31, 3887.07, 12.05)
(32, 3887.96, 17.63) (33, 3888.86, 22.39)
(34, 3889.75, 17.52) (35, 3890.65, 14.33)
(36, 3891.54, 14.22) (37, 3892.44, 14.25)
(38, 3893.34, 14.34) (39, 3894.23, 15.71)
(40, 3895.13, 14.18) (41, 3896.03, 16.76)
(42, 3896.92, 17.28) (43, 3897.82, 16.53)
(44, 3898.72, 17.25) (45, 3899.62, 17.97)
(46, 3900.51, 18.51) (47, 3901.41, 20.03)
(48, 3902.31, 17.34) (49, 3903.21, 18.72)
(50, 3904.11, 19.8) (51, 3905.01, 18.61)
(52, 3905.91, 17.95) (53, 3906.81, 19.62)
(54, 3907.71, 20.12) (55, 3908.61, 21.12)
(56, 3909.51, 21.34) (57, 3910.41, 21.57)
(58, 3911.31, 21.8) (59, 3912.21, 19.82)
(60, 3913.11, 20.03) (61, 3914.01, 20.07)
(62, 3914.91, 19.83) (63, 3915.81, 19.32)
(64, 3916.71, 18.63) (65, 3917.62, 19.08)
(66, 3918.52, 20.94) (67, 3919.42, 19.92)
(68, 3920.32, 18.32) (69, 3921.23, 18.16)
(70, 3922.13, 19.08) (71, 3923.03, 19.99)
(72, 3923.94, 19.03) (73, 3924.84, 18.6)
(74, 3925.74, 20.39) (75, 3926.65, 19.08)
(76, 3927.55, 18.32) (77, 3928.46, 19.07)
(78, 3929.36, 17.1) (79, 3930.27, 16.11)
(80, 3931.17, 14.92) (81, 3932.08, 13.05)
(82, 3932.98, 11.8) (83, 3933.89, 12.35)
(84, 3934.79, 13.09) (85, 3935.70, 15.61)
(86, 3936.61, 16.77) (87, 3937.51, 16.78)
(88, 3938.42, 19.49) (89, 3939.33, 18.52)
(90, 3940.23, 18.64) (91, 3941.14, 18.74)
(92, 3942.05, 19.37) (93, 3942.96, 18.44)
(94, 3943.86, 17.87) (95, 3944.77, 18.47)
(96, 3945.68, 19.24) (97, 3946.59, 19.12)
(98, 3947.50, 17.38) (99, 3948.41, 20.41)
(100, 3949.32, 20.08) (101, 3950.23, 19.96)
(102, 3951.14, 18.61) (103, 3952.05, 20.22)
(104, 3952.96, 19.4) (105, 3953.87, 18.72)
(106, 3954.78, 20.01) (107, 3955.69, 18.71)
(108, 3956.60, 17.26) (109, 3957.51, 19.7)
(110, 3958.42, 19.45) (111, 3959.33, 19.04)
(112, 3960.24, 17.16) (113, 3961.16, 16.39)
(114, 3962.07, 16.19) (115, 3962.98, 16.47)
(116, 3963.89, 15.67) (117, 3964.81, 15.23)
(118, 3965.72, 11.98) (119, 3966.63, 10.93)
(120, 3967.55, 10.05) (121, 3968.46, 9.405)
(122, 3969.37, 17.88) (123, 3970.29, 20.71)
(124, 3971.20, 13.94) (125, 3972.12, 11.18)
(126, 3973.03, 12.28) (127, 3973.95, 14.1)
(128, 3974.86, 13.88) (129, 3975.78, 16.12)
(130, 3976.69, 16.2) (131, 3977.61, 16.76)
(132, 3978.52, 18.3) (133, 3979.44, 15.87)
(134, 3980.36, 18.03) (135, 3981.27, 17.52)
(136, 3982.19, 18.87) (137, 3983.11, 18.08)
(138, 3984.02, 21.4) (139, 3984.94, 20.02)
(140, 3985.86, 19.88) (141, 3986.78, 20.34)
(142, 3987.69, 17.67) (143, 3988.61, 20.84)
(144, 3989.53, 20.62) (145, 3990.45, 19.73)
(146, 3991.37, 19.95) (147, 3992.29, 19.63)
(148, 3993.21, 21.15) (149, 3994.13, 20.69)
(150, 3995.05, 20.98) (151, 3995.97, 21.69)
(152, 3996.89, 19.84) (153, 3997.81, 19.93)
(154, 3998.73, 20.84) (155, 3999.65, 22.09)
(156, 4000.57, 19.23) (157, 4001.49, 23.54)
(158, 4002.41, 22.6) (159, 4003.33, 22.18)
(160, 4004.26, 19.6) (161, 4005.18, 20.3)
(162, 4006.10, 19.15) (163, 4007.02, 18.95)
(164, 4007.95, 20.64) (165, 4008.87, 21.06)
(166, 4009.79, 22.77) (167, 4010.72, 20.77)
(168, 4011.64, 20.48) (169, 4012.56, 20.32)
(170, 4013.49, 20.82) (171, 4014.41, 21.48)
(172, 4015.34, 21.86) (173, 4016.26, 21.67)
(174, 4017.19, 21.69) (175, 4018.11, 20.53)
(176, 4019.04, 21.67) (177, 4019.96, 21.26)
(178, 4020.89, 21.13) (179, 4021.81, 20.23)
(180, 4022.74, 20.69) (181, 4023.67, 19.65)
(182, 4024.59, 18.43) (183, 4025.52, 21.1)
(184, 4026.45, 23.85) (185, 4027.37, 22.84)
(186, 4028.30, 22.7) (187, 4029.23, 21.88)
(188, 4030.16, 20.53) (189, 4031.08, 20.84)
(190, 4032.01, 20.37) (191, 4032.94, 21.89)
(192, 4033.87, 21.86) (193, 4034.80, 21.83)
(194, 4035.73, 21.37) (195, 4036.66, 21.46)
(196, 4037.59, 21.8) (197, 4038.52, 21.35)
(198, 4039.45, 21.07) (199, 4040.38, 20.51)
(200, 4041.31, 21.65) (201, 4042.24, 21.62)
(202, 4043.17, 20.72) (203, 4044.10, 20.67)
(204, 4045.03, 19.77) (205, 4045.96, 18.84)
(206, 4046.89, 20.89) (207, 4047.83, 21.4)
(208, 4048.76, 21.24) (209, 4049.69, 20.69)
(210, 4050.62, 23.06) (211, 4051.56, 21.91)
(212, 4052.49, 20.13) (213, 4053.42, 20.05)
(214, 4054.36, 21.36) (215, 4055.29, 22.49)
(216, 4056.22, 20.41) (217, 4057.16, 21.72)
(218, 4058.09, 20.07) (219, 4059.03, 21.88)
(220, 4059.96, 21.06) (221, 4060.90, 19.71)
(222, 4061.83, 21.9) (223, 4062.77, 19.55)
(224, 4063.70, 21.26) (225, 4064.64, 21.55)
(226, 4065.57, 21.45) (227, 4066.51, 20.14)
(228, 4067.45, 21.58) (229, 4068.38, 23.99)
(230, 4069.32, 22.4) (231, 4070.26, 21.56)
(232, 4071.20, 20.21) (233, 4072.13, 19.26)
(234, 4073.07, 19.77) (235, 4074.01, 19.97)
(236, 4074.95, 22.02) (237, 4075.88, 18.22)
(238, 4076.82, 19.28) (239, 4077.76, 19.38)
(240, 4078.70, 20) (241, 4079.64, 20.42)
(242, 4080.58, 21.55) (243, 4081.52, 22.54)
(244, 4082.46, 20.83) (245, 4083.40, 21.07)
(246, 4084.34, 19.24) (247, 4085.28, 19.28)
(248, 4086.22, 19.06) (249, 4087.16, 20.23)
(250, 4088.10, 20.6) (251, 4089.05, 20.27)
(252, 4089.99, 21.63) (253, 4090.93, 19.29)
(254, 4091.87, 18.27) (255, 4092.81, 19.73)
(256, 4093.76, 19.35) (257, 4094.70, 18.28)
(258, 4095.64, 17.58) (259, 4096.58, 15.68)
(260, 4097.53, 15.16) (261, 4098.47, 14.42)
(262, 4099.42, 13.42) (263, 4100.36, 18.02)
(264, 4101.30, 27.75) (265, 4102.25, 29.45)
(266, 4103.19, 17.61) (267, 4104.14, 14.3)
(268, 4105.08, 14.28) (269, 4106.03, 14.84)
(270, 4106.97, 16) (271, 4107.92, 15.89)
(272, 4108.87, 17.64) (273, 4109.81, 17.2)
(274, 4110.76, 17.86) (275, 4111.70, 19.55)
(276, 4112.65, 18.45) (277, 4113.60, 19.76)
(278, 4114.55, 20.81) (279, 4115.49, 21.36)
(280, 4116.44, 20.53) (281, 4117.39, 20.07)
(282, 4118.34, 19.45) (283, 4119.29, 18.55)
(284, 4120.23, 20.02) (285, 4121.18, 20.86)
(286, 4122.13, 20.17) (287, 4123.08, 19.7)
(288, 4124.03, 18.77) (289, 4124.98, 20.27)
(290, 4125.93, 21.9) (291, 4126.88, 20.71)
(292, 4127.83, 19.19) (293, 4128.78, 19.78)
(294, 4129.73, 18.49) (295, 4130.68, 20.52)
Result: 1.24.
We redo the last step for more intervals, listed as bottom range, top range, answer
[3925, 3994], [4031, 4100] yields 1.23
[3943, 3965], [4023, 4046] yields 1.20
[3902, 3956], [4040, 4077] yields 1.20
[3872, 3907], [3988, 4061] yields 1.35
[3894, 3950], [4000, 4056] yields 1.22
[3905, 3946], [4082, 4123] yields 1.13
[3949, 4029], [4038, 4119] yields 1.10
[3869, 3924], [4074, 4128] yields 1.19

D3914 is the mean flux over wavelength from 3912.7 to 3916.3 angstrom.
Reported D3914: 19.8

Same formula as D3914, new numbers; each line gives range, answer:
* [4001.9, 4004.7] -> 21.5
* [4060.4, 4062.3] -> 20.8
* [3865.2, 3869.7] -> 20.6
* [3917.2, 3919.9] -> 20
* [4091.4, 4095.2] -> 18.9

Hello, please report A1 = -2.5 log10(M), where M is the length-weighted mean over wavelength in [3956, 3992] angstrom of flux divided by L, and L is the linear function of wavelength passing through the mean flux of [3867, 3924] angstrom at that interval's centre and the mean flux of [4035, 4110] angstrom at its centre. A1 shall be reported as 0.13 mag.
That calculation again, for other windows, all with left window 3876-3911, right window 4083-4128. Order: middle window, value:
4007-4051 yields -0.16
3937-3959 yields -0.08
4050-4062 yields -0.14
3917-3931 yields -0.09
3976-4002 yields -0.10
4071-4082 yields -0.08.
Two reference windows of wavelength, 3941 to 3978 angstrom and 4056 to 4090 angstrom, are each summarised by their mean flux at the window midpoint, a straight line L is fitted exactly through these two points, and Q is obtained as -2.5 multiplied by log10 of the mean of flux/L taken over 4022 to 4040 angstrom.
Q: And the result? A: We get -0.11 mag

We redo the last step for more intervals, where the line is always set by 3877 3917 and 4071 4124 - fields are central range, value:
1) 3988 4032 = -0.14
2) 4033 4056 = -0.13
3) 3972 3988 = 0.06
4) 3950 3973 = 0.10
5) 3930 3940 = 0.16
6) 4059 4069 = -0.13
